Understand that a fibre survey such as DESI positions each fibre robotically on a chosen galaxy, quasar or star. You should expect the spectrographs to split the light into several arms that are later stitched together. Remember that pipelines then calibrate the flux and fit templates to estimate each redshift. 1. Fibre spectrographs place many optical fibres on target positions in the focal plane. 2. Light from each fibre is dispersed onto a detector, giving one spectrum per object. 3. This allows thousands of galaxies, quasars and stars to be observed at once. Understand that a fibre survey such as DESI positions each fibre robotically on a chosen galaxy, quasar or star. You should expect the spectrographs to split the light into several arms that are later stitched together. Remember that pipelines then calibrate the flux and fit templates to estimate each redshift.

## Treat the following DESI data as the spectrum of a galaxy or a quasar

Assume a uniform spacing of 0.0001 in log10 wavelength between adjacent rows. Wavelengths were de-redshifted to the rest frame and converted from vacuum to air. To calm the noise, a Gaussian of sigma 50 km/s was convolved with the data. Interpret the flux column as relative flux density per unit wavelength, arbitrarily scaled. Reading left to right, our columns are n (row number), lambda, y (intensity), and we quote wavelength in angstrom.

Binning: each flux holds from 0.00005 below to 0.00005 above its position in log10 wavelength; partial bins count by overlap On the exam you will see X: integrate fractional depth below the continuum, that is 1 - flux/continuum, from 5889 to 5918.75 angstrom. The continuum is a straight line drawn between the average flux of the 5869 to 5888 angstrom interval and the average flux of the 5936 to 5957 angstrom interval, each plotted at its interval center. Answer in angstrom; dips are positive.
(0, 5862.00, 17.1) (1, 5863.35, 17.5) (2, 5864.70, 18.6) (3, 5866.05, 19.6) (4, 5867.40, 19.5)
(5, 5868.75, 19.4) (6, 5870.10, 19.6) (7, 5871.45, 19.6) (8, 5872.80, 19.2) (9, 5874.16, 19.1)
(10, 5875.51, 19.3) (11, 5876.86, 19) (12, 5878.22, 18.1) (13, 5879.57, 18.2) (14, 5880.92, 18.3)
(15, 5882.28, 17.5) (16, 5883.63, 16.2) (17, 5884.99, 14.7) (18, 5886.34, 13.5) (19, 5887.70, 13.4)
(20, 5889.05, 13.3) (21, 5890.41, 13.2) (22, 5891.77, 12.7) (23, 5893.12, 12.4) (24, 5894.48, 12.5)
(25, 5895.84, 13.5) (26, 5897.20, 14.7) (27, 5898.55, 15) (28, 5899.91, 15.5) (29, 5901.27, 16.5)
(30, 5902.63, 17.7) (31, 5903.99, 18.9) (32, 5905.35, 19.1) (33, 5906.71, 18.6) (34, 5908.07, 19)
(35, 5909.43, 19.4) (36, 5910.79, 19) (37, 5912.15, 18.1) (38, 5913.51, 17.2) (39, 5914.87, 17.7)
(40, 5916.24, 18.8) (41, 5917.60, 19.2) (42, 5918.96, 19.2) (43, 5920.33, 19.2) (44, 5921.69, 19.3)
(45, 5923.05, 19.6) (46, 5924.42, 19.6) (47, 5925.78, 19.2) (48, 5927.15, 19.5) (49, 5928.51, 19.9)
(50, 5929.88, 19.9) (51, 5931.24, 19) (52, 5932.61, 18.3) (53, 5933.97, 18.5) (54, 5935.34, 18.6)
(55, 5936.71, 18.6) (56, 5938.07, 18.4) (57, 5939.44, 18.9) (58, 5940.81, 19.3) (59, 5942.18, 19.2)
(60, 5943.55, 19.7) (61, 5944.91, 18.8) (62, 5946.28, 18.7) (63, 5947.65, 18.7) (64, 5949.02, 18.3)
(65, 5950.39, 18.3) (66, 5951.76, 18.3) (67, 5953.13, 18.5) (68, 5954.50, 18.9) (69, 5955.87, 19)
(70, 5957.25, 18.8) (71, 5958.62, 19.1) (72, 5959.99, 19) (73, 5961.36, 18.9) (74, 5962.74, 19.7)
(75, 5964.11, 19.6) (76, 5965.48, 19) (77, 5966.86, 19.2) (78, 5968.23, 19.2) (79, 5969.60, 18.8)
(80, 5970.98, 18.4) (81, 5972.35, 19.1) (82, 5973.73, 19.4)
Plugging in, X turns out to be 2.5 angstrom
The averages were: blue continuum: 17.7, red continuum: 18.8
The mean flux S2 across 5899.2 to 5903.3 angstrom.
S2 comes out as 16.5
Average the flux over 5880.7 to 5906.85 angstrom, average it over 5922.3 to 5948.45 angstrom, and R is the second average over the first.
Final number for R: 1.3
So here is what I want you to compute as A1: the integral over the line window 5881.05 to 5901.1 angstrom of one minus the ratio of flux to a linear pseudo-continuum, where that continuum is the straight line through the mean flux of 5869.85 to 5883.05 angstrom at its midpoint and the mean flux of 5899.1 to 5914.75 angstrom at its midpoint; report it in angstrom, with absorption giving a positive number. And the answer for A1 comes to 4.5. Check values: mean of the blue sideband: 18.7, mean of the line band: 14.3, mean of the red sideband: 18.1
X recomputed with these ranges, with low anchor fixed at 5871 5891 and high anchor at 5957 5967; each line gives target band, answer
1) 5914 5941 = -1.26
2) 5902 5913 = -0.70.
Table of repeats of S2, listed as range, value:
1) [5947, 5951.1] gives 18.4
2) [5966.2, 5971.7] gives 18.9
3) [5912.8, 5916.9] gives 17.9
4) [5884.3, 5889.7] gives 13.7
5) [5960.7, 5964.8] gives 19.4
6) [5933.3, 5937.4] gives 18.6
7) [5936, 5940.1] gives 18.6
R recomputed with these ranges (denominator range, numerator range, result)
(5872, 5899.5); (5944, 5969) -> 1.20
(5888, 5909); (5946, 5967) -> 1.22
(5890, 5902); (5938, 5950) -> 1.35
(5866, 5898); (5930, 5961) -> 1.14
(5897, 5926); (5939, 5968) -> 1.04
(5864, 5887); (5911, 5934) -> 1.04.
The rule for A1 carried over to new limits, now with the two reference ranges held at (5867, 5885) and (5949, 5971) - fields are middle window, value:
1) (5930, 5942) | 0.0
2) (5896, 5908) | 1.1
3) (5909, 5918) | 0.1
